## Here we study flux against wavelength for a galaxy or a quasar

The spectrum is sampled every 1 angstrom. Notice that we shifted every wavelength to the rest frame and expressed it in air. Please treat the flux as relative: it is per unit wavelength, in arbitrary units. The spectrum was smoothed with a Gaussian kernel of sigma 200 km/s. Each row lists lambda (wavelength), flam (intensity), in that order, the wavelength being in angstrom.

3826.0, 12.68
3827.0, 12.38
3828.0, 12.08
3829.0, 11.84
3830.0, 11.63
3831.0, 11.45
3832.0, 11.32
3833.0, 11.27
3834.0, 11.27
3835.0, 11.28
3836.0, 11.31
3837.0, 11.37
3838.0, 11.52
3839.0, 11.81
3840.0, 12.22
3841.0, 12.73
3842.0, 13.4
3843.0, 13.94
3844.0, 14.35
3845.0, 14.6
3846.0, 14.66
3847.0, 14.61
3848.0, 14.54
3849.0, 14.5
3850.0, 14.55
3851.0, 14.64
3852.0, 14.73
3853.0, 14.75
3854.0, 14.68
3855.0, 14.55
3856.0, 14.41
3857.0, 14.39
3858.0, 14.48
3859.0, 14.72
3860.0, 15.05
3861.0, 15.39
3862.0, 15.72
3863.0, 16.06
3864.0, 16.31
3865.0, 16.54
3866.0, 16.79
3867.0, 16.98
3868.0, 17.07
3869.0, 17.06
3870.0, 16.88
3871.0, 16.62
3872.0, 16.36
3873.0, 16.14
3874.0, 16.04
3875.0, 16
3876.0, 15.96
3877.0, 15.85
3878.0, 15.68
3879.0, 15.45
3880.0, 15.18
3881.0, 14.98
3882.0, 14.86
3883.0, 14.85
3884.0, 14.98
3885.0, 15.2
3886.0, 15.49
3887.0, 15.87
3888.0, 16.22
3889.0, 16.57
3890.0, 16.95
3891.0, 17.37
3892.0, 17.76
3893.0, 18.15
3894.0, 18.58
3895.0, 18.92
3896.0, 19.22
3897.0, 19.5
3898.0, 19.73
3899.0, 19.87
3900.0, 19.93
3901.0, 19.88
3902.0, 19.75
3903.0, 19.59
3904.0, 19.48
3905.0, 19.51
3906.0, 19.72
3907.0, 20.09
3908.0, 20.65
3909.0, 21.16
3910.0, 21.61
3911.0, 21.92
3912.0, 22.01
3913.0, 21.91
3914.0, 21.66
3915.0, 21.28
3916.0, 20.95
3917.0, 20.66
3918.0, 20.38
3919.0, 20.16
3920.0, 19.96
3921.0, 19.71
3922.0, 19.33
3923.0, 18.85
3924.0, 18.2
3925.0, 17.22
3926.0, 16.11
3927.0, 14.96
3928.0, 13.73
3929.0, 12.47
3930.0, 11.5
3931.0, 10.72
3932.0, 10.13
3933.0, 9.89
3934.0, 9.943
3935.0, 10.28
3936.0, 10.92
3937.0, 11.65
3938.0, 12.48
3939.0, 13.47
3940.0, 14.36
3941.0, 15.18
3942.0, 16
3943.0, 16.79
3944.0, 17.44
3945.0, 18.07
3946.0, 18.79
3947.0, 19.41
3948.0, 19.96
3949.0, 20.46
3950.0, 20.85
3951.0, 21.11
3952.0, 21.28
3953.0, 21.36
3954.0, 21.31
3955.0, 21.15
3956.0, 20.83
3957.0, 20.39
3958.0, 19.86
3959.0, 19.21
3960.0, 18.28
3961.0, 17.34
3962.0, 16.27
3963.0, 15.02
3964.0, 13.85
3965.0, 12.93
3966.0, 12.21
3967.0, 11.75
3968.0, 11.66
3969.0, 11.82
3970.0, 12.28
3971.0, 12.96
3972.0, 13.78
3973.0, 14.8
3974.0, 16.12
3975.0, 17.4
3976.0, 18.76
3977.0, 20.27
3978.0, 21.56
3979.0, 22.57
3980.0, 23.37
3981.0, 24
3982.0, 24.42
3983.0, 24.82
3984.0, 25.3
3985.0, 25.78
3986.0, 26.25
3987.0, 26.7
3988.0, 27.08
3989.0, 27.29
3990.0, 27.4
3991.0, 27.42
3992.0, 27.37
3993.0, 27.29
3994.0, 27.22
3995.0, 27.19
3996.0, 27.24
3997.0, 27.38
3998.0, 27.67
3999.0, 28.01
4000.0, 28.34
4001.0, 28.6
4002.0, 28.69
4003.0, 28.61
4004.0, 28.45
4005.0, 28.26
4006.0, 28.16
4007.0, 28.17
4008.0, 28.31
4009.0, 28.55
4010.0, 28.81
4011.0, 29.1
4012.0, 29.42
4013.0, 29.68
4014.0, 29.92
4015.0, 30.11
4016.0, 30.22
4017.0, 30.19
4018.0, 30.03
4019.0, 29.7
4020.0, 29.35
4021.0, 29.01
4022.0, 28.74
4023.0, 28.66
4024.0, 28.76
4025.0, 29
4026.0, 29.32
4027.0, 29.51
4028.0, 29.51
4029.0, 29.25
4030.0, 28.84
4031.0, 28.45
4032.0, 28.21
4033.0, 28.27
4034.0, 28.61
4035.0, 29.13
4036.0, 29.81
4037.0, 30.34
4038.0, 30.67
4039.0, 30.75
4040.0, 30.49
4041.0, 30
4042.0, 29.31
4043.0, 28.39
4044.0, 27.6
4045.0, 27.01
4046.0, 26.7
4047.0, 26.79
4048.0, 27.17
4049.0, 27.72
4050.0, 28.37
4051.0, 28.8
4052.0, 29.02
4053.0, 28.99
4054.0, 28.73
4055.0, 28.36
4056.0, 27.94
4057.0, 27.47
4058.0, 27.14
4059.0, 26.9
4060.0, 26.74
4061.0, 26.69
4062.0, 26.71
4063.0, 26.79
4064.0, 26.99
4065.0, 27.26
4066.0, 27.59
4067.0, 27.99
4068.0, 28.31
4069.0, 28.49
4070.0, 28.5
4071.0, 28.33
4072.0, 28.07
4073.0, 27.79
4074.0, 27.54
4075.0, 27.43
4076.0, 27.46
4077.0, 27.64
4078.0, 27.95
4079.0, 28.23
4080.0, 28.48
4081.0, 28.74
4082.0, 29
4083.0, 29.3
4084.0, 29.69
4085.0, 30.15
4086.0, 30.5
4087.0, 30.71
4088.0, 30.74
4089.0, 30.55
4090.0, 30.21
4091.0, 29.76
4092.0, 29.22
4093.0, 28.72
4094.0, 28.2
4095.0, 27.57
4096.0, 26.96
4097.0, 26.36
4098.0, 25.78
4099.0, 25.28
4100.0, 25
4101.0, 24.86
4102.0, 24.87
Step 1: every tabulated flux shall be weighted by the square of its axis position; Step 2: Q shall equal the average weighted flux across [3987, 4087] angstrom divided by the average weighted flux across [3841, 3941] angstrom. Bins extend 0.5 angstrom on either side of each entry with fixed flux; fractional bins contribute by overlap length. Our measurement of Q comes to 1.86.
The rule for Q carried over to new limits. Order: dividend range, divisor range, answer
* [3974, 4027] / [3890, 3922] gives 1.42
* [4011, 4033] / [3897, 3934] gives 1.68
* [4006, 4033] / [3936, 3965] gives 1.70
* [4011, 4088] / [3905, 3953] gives 1.75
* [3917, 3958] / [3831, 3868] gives 1.25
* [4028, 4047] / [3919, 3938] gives 2.14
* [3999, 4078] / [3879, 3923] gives 1.62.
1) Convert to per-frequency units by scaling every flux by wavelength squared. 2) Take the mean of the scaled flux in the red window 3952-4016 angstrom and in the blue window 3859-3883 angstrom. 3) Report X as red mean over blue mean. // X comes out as 1.53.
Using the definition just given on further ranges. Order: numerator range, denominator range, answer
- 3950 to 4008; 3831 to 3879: 1.62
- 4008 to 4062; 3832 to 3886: 2.14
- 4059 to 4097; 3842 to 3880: 2.05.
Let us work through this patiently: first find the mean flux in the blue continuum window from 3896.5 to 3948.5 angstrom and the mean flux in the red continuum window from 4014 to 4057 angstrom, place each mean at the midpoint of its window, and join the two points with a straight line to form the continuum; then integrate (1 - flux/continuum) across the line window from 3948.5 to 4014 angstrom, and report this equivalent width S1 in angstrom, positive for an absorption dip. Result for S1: 2.7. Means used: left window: 17.5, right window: 28.9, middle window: 22.7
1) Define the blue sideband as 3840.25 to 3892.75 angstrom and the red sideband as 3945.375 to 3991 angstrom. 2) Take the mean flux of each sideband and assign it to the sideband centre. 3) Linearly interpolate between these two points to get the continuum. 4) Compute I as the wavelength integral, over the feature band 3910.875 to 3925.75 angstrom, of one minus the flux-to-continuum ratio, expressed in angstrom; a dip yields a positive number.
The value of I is -2.2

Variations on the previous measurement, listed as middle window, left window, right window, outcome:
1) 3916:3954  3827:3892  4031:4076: 6.6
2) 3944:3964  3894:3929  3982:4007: 3.5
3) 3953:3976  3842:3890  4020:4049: 7.0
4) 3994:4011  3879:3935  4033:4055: -1.8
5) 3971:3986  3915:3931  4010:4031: 2.2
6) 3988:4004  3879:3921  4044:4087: -2.4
